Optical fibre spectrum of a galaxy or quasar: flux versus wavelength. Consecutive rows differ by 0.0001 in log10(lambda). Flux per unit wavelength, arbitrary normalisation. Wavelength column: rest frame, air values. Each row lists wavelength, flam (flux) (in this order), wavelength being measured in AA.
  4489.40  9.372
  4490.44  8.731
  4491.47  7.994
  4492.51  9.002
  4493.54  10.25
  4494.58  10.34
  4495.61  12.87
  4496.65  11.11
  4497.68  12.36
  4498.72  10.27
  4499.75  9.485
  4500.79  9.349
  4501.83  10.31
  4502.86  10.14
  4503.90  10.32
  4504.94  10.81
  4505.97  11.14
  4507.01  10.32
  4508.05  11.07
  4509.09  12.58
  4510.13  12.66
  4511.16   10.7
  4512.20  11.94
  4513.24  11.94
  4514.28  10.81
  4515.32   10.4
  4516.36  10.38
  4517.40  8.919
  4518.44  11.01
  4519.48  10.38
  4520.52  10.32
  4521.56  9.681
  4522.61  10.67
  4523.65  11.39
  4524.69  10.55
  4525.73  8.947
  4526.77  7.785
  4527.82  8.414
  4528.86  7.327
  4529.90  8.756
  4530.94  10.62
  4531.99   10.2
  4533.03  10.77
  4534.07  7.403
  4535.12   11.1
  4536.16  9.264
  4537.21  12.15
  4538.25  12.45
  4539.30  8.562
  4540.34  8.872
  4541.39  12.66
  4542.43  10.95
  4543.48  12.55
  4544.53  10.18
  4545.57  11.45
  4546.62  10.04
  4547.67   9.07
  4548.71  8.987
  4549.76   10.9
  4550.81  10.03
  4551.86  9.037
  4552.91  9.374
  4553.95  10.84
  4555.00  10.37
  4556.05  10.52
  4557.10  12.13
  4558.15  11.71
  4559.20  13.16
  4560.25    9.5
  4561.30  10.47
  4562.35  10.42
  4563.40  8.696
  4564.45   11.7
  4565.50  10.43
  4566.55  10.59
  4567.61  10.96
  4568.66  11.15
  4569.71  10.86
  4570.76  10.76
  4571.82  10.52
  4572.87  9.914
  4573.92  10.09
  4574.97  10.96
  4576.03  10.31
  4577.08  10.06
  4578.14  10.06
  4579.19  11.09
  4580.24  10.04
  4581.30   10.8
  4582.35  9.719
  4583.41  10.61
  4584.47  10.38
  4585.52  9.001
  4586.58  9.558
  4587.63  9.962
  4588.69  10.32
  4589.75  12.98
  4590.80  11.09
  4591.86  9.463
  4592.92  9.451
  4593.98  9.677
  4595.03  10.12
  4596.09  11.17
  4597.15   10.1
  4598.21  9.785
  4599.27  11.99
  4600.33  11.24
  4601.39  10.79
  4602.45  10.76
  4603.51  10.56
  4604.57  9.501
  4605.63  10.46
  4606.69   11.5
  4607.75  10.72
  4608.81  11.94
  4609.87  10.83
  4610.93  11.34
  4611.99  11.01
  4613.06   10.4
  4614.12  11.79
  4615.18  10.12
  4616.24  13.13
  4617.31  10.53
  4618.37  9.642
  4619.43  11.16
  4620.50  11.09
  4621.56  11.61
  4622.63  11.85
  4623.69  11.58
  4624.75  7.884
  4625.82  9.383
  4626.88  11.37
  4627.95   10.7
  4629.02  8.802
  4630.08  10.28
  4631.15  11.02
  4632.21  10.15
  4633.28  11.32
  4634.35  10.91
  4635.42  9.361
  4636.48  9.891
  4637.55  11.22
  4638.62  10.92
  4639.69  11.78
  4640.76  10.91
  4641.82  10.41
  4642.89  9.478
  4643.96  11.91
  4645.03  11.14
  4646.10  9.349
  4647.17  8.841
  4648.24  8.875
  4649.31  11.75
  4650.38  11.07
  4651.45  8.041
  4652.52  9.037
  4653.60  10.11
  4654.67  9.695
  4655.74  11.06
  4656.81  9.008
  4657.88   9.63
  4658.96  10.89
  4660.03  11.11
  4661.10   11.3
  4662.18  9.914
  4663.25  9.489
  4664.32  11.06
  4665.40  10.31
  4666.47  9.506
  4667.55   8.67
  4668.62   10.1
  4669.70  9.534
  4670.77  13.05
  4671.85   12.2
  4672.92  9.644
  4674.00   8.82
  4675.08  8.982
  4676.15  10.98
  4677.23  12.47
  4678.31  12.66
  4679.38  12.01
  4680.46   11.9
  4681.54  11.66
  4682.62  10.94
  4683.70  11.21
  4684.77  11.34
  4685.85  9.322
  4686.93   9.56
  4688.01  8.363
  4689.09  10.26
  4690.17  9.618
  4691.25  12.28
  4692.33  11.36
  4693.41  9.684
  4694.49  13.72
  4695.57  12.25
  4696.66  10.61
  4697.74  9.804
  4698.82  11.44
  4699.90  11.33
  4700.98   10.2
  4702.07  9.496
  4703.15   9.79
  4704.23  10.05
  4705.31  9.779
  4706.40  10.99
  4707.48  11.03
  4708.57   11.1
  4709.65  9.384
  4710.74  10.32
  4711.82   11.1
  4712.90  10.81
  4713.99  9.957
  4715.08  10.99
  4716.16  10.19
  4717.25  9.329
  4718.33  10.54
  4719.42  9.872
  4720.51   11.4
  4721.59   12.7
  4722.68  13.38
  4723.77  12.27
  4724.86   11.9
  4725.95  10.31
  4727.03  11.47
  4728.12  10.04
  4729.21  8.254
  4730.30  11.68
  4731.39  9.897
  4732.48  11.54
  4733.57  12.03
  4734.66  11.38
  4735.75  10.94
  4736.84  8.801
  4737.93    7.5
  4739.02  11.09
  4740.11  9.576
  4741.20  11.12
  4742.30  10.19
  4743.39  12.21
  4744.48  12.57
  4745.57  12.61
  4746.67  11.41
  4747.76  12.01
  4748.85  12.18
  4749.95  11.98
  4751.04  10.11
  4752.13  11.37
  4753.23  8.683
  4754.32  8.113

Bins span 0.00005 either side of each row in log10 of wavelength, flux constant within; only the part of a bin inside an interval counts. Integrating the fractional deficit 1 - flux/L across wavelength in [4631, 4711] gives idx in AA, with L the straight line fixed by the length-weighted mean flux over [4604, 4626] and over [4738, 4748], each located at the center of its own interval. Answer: 3.7 AA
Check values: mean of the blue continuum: 10.9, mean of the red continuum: 11.2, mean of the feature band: 10.5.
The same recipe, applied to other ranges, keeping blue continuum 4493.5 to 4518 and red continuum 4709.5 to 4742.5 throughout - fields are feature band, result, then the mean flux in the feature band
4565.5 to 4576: 0.2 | 10.6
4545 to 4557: 0.8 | 10.1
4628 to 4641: 0.2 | 10.5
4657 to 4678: 0.6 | 10.4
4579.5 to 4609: 0.8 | 10.5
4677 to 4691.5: -0.3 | 10.9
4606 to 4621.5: -0.5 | 11.1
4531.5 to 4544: 0.3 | 10.6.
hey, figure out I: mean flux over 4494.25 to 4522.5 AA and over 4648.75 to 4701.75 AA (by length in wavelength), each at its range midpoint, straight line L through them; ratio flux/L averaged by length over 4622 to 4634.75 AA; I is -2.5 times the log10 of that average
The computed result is 0.02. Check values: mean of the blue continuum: 10.8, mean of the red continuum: 10.6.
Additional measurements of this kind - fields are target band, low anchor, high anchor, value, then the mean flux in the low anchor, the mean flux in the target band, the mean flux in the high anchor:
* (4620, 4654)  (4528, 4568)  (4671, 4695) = 0.034 mag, 10.4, 10.4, 10.9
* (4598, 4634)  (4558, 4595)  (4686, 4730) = -0.027 mag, 10.5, 10.8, 10.7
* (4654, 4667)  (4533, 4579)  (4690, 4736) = 0.050 mag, 10.5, 10.3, 10.9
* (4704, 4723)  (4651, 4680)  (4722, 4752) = 0.014 mag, 10.4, 10.7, 11.1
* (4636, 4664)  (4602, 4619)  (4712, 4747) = 0.064 mag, 10.9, 10.3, 10.9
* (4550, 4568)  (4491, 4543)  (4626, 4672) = -0.024 mag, 10.4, 10.6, 10.3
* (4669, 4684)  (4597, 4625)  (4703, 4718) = -0.058 mag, 10.9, 11.1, 10.4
